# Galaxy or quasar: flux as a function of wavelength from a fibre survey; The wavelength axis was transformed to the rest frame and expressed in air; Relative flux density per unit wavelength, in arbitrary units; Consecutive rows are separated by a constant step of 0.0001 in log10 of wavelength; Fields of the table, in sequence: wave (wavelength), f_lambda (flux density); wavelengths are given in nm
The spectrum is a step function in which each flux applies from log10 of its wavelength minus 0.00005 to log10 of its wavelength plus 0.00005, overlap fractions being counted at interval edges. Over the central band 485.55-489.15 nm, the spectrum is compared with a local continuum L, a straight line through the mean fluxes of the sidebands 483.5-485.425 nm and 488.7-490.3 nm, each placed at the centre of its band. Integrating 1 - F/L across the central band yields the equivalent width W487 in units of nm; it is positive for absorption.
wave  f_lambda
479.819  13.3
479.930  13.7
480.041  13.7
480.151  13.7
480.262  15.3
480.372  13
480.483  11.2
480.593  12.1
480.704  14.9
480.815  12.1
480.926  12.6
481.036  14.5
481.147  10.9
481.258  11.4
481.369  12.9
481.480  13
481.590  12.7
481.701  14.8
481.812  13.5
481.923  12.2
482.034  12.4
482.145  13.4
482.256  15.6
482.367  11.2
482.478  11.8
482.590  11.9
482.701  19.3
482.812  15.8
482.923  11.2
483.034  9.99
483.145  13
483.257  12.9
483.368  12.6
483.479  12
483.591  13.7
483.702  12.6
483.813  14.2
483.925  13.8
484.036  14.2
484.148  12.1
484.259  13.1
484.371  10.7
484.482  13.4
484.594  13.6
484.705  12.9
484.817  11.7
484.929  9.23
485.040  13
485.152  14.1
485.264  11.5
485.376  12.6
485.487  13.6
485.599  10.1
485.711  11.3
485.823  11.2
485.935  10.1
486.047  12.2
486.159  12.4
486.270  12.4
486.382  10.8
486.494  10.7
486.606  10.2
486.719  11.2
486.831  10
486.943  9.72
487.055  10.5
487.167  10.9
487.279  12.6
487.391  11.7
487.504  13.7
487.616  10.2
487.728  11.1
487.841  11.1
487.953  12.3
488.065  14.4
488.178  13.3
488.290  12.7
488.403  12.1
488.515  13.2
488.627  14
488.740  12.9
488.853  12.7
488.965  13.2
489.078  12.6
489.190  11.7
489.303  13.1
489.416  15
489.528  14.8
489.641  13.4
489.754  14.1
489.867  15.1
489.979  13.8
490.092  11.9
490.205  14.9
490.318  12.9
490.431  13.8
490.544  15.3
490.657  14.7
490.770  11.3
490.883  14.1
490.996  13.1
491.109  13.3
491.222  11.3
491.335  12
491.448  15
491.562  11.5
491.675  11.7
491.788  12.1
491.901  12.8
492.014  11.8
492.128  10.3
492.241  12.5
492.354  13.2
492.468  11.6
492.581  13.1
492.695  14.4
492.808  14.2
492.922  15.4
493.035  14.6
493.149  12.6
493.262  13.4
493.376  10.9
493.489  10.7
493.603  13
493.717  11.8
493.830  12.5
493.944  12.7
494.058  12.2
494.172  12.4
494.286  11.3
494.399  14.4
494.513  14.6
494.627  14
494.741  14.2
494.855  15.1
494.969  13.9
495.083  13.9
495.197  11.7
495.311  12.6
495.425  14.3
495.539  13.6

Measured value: 0.376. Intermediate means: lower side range 12.7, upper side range 13.5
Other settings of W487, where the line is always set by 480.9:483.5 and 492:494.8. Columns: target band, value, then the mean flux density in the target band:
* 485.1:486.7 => 0.164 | 11.6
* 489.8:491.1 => -0.079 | 13.7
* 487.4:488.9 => 0.044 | 12.6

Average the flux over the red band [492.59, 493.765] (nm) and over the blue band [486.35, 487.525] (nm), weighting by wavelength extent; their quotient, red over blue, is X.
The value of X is 1.19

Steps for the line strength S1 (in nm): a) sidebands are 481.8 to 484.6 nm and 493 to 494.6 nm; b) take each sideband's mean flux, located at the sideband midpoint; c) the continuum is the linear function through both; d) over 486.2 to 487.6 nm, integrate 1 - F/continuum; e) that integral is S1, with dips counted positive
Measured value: 0.19 nm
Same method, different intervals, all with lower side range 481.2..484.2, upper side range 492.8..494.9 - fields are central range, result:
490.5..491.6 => 0.00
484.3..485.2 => 0.05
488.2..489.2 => 0.02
